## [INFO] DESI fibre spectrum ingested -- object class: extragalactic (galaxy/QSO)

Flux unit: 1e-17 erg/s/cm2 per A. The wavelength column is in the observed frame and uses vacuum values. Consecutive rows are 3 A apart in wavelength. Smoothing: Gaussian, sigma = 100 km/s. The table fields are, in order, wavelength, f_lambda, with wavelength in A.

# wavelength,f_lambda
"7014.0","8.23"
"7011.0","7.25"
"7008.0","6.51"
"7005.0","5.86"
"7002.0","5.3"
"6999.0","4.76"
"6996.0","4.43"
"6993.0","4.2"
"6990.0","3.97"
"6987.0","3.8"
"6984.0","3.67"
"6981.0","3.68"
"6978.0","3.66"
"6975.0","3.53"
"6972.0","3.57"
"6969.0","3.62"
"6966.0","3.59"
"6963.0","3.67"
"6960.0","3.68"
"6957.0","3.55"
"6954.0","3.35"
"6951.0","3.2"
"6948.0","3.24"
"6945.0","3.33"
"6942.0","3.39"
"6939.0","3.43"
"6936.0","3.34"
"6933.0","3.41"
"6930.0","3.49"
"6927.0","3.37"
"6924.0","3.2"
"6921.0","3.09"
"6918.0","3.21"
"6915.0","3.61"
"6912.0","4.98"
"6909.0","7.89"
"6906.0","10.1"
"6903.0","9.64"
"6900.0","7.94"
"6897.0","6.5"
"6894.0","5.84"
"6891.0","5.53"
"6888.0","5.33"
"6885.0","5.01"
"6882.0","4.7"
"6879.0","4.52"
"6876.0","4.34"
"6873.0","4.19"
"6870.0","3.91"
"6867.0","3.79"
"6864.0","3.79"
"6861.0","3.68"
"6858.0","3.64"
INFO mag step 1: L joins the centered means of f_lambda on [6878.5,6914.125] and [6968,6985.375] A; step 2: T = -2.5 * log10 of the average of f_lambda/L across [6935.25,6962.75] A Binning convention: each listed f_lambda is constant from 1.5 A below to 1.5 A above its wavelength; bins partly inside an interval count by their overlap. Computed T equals 0.32 mag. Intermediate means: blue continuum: 6.5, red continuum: 3.62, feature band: 3.4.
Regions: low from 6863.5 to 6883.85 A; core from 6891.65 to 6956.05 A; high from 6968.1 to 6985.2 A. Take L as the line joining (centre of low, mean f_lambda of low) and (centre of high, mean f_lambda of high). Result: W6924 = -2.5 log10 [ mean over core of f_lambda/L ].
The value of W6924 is -0.20 mag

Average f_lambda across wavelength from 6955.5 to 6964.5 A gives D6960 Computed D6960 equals 3.63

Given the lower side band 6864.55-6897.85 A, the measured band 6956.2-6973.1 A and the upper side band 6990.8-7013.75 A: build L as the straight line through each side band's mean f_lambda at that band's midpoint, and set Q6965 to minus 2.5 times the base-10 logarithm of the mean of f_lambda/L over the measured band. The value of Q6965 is 0.423 mag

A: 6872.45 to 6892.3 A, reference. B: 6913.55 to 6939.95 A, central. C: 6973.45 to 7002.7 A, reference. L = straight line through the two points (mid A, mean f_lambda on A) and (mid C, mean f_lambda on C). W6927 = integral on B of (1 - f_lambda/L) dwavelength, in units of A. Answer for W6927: 6.78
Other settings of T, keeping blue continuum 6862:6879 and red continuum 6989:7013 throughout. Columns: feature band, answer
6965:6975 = 0.37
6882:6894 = -0.24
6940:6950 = 0.40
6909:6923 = 0.09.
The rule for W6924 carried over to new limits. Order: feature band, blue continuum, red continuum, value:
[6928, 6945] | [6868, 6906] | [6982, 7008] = 0.47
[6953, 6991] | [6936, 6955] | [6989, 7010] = 0.15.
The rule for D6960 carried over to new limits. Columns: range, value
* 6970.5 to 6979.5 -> 3.59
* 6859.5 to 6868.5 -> 3.75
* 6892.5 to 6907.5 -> 8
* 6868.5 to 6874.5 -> 4.05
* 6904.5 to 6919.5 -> 5.96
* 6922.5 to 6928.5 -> 3.29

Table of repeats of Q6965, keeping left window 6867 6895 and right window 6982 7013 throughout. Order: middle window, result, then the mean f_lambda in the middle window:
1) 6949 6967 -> 0.37 mag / 3.5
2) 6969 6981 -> 0.35 mag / 3.6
